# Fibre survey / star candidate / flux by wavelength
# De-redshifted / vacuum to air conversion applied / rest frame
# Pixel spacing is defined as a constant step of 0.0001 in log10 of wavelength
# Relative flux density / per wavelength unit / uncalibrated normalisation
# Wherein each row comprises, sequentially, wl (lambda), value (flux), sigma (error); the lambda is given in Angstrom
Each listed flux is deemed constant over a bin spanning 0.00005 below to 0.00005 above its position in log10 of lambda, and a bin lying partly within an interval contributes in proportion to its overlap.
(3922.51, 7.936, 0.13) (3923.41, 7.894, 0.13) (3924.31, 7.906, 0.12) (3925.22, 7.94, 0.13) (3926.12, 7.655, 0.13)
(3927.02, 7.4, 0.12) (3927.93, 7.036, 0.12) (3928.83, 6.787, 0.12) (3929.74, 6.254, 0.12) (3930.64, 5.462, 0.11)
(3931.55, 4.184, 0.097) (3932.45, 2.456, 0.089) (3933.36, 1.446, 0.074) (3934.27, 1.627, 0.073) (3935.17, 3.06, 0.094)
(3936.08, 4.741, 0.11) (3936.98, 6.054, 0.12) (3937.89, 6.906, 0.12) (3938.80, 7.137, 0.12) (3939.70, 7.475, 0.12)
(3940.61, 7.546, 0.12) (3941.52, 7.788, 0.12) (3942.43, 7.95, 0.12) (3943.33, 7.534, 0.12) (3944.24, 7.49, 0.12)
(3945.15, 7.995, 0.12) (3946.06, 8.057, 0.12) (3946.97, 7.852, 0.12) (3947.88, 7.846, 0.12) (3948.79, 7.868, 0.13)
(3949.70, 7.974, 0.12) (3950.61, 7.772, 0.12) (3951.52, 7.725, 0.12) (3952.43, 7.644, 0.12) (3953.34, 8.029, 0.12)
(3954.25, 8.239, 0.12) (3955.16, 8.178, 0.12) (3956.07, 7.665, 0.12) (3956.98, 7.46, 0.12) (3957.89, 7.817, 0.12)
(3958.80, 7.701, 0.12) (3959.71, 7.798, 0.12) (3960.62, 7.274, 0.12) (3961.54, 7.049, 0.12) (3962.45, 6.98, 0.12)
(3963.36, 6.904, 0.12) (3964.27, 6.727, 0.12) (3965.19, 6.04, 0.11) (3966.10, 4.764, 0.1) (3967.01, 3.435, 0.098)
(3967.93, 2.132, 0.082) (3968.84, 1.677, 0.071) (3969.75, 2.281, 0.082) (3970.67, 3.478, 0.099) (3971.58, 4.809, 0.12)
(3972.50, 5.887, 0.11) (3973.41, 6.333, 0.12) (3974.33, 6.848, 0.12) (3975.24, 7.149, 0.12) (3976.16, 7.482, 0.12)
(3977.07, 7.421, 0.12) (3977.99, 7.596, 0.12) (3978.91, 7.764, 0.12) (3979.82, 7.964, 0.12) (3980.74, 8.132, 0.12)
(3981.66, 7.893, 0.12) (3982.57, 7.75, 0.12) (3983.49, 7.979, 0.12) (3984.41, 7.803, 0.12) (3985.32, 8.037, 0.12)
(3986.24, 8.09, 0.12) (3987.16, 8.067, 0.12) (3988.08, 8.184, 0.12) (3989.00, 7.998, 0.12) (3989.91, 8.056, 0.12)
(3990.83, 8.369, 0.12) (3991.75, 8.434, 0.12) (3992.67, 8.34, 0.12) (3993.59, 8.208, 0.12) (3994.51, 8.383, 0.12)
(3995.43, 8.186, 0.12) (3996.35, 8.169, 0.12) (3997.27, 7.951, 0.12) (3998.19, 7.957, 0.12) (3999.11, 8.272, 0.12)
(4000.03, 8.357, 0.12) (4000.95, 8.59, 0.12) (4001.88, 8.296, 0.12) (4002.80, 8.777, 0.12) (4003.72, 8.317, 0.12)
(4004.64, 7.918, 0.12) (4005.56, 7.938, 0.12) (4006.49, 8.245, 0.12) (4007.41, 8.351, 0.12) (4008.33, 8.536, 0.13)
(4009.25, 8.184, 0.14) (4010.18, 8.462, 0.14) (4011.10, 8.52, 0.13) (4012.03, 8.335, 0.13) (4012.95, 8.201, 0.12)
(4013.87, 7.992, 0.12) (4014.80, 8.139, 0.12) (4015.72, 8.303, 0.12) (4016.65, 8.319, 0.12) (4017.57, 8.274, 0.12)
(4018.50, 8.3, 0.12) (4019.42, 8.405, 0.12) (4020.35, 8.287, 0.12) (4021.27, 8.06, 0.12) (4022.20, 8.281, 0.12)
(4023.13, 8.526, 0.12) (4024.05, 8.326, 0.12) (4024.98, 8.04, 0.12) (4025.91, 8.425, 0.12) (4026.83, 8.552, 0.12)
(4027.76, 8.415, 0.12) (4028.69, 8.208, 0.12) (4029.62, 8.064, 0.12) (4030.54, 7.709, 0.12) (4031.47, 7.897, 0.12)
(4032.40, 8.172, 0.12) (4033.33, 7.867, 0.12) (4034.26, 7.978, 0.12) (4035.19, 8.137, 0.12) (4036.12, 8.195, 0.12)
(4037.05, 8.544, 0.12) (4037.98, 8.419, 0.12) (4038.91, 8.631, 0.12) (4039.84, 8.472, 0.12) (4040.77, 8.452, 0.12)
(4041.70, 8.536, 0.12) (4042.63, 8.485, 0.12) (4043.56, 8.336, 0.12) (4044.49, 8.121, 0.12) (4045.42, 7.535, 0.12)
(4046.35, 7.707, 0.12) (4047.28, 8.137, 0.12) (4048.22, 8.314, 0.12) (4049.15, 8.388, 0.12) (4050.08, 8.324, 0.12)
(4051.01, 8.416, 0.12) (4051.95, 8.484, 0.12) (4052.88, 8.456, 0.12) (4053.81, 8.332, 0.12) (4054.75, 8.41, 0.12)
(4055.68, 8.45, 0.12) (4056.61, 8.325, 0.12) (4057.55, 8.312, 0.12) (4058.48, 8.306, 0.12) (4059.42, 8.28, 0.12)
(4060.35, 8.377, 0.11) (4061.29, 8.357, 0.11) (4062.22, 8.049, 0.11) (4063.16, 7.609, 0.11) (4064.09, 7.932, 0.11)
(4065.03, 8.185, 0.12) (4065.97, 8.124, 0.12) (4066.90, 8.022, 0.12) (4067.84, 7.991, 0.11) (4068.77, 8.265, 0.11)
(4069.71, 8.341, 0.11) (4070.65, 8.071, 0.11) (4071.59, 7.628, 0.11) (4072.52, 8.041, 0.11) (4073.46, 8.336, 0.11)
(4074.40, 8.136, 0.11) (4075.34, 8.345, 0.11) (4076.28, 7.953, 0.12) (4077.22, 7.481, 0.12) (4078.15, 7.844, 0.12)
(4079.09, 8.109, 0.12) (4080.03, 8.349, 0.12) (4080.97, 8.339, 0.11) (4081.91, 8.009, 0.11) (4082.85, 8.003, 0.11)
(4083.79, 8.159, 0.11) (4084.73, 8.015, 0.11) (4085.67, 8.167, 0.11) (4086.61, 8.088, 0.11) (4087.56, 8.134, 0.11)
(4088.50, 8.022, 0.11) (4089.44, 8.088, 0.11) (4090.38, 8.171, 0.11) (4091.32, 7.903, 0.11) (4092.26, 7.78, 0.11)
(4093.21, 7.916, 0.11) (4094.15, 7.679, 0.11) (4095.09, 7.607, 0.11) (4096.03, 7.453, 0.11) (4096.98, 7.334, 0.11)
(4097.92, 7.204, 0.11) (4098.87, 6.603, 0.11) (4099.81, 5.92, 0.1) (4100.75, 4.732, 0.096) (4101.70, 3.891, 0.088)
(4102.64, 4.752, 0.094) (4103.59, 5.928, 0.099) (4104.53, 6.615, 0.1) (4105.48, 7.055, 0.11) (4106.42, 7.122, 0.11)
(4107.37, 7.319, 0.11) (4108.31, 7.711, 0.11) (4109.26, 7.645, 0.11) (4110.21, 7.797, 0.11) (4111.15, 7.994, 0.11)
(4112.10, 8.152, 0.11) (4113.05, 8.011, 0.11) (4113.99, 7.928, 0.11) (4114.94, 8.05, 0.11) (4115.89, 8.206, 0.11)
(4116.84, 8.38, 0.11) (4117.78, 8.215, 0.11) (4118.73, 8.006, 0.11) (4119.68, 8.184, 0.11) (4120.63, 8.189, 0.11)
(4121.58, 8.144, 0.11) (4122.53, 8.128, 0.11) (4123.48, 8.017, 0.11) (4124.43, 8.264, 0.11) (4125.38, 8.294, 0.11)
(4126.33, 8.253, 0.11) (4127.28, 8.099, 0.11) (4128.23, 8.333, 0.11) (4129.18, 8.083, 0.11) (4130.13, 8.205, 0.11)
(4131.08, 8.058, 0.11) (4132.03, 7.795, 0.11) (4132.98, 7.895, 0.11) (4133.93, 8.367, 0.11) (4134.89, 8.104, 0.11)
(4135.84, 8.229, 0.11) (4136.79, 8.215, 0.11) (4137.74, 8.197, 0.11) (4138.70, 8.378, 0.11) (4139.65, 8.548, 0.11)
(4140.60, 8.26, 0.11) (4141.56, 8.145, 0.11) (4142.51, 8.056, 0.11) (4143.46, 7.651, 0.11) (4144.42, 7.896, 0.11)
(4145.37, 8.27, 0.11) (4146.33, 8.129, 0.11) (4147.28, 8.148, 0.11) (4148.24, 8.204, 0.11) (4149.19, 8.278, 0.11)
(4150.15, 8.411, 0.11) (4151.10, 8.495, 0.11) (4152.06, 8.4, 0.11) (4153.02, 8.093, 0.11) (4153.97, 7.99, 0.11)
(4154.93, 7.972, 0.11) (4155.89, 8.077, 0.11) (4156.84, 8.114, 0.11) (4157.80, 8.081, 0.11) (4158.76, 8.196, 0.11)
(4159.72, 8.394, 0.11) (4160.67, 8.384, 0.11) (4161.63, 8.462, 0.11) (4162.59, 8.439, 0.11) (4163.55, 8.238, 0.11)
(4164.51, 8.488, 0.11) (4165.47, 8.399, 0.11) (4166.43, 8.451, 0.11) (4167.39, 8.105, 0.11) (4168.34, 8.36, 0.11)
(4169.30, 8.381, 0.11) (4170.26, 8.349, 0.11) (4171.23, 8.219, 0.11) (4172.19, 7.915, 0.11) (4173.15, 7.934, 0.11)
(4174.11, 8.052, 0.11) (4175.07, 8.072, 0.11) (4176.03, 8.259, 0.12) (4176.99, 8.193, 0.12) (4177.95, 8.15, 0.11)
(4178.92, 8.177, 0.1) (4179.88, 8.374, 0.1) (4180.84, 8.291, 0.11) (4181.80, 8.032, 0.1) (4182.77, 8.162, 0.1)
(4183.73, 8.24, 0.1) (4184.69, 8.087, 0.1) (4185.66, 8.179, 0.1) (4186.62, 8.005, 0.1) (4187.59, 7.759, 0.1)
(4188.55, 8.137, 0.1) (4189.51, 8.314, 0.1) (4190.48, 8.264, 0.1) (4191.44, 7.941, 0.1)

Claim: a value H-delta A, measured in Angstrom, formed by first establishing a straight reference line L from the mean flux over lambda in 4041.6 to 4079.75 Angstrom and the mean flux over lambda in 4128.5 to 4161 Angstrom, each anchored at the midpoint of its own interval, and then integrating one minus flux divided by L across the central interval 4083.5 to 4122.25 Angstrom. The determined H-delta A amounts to 3.3 Angstrom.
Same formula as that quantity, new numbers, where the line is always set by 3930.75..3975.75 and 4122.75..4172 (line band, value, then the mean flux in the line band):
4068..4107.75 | 0.5 Angstrom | 7.5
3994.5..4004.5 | -2.3 Angstrom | 8.28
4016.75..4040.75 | -4.2 Angstrom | 8.25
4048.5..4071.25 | -2.8 Angstrom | 8.24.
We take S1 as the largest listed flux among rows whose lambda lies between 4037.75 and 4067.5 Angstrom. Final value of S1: 8.631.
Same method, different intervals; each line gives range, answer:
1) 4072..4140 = 8.548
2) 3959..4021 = 8.777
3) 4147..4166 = 8.495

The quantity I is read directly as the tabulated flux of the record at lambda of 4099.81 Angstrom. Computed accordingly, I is 5.92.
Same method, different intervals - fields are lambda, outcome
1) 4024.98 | 8.04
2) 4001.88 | 8.296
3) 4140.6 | 8.26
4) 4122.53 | 8.128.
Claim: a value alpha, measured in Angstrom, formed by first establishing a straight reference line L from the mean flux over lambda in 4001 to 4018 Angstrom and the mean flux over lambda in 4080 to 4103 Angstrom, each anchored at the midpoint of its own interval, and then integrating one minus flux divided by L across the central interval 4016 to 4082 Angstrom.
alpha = -3.1 Angstrom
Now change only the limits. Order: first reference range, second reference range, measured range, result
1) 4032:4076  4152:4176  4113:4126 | 0.1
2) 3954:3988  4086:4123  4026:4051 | -4.1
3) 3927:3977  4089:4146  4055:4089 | -3.7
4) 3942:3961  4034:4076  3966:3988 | 4.4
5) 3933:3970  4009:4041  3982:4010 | -2.3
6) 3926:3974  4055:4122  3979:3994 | -3.2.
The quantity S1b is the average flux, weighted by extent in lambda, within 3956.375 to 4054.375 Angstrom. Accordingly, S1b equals 7.71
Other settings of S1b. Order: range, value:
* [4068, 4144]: 7.79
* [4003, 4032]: 8.25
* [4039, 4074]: 8.22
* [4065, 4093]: 8.07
